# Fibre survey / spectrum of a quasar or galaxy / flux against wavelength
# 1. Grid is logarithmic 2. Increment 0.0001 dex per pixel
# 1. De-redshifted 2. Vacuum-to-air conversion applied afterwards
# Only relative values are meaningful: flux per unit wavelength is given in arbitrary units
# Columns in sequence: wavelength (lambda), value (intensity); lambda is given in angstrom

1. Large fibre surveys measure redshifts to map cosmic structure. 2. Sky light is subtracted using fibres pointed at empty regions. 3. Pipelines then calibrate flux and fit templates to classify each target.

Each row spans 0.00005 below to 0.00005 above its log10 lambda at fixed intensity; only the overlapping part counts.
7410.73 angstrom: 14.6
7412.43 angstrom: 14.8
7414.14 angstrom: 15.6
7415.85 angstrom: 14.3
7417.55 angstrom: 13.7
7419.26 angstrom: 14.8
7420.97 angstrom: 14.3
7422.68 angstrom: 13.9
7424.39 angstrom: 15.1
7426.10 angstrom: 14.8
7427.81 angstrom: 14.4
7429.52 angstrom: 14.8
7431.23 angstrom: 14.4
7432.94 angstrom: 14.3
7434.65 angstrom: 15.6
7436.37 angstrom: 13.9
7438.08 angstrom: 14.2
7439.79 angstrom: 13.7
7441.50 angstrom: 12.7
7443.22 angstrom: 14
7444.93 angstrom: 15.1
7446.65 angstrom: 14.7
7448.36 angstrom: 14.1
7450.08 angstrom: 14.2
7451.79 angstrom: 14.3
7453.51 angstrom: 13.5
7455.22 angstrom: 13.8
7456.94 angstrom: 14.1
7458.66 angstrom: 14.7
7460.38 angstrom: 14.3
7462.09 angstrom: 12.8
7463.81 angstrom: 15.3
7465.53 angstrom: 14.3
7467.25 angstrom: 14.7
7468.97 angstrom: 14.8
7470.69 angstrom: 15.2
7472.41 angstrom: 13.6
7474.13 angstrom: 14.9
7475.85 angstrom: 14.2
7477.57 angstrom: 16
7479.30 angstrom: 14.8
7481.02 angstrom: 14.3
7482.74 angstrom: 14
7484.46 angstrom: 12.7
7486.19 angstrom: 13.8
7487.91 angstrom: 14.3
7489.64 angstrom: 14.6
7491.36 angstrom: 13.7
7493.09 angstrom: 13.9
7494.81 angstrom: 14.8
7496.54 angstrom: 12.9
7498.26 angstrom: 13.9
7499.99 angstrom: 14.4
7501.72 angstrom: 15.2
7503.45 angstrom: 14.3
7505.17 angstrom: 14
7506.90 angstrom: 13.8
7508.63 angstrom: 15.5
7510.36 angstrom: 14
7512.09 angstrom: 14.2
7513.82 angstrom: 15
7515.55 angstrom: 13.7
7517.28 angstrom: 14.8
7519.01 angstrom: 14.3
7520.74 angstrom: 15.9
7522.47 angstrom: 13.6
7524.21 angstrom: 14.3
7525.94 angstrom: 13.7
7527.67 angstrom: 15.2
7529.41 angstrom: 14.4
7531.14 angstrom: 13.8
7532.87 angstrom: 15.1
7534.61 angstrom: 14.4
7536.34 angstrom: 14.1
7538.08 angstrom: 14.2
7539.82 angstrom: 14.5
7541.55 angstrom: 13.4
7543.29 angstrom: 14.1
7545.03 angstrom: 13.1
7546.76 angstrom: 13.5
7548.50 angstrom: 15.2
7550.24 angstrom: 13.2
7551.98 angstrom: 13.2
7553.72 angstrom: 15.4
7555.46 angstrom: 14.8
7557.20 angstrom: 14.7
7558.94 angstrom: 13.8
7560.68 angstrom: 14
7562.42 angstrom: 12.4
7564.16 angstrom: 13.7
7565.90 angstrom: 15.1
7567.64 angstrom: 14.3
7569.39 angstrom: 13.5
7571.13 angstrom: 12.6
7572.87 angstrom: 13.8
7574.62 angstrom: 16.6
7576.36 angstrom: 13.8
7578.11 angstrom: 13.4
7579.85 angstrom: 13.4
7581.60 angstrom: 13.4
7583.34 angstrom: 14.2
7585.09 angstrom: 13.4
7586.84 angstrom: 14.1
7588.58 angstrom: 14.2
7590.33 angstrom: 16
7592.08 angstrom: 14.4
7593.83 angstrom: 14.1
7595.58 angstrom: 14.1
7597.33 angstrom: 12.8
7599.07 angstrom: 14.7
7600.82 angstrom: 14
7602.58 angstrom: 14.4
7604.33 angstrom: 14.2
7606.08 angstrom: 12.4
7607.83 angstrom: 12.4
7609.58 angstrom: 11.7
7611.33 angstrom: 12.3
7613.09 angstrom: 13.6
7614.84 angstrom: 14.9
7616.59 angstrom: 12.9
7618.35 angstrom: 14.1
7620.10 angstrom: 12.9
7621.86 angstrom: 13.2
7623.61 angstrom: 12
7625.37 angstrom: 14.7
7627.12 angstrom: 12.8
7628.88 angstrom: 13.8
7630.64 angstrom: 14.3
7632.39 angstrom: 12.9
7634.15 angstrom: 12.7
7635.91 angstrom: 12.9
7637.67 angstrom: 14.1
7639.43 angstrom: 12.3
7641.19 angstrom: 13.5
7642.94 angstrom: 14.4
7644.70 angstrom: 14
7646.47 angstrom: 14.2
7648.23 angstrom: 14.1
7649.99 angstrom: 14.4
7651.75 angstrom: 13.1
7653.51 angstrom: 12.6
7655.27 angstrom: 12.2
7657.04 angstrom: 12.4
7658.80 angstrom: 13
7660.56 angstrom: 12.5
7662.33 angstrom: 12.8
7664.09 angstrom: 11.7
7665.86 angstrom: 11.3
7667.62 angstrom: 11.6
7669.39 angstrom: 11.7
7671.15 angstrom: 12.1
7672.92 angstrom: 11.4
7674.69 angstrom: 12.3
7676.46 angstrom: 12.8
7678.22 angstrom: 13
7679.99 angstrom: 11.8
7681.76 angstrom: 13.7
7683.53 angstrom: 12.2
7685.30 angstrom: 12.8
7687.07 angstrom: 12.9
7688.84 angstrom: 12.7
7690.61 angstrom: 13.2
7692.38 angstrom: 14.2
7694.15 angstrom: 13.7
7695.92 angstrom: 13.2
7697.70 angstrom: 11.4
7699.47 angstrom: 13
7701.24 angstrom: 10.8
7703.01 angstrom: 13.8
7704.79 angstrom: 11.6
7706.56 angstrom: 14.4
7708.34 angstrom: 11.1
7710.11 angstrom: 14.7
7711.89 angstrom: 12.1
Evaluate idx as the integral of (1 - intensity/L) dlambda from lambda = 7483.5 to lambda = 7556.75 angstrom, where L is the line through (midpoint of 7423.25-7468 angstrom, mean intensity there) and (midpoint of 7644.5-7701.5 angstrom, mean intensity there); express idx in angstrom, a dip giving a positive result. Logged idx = -2.4 angstrom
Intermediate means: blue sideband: 14.3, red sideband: 12.7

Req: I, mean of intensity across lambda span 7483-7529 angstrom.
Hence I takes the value 14.2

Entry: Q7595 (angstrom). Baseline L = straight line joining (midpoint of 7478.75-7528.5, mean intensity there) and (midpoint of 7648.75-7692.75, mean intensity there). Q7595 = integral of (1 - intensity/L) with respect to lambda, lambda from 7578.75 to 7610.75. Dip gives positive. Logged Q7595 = -1.0 angstrom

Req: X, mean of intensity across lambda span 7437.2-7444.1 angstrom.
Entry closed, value 13.7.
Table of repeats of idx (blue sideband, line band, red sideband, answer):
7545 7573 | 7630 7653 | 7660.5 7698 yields -1.11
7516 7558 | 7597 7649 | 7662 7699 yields -0.92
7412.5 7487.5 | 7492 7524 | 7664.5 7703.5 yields -1.04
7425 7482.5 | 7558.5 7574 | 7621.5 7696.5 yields -0.15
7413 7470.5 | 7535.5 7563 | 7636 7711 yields -0.70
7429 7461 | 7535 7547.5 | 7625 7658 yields -0.03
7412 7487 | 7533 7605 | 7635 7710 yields -2.90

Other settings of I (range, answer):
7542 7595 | 14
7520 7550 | 14.2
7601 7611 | 13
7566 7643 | 13.6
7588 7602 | 14.3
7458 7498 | 14.3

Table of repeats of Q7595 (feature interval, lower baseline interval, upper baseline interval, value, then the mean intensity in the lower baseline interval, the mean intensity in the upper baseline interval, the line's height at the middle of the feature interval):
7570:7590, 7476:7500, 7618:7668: -0.6 angstrom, 14.1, 13.1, 13.5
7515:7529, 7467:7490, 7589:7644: -0.3 angstrom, 14.4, 13.5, 14.1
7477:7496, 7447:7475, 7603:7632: -0.1 angstrom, 14.3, 13.3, 14.1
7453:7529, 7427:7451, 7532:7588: -0.8 angstrom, 14.3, 14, 14.2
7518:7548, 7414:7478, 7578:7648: -0.5 angstrom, 14.4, 13.6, 14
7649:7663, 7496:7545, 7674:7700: 0.3 angstrom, 14.3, 12.9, 13.1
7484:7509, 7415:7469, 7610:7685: -0.3 angstrom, 14.3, 13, 13.9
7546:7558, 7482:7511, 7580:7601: -0.2 angstrom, 14.1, 14.1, 14.1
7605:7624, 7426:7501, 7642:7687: 0.2 angstrom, 14.3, 12.7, 13.1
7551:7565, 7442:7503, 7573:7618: 0.0 angstrom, 14.3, 13.8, 14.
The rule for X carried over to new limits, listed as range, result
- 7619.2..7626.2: 13.2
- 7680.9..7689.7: 12.9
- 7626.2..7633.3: 13.5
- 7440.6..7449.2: 14.1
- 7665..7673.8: 11.6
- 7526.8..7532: 14.5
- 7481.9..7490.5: 13.9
